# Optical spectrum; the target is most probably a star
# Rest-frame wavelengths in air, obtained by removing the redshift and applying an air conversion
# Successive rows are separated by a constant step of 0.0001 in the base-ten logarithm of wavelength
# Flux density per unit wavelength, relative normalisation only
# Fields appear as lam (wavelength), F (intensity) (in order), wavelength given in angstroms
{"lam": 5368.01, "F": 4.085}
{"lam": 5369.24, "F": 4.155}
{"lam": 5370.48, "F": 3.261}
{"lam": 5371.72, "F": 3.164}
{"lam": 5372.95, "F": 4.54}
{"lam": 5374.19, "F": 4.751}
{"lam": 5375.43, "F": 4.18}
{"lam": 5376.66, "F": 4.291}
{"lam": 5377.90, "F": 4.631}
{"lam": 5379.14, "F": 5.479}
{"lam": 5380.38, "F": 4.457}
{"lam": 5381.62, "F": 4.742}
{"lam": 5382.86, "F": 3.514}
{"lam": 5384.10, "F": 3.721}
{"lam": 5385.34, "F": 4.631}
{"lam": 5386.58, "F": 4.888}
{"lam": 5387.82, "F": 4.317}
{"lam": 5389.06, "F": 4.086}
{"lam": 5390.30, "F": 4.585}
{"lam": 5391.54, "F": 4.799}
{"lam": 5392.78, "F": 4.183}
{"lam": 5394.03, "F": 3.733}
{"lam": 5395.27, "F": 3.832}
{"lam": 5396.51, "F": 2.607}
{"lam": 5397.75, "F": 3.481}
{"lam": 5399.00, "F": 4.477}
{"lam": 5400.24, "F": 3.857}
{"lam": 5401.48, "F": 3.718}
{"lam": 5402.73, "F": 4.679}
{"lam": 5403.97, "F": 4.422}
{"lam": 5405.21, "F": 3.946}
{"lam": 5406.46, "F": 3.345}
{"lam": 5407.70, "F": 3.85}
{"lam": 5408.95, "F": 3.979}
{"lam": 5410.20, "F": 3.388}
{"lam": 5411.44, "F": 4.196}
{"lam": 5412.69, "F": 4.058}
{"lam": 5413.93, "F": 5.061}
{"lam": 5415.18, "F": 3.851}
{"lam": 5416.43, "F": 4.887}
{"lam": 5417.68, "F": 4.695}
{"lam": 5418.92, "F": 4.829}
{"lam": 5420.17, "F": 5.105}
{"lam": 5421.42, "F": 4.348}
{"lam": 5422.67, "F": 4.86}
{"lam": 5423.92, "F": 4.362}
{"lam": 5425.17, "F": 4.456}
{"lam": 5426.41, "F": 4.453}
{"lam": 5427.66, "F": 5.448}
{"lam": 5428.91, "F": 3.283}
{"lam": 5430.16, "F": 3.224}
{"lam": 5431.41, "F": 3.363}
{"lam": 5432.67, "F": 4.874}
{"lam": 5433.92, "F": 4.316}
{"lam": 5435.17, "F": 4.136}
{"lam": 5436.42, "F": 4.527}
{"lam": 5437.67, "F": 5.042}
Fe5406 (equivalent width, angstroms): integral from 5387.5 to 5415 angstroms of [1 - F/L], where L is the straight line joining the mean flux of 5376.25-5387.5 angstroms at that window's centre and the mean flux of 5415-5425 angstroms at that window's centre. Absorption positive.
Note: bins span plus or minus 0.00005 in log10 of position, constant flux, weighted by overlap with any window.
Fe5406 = 3.3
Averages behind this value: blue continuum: 4.48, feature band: 4.02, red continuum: 4.64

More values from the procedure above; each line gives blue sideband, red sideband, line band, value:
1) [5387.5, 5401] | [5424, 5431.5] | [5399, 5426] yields -1.5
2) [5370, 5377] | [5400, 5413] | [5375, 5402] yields -1.3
